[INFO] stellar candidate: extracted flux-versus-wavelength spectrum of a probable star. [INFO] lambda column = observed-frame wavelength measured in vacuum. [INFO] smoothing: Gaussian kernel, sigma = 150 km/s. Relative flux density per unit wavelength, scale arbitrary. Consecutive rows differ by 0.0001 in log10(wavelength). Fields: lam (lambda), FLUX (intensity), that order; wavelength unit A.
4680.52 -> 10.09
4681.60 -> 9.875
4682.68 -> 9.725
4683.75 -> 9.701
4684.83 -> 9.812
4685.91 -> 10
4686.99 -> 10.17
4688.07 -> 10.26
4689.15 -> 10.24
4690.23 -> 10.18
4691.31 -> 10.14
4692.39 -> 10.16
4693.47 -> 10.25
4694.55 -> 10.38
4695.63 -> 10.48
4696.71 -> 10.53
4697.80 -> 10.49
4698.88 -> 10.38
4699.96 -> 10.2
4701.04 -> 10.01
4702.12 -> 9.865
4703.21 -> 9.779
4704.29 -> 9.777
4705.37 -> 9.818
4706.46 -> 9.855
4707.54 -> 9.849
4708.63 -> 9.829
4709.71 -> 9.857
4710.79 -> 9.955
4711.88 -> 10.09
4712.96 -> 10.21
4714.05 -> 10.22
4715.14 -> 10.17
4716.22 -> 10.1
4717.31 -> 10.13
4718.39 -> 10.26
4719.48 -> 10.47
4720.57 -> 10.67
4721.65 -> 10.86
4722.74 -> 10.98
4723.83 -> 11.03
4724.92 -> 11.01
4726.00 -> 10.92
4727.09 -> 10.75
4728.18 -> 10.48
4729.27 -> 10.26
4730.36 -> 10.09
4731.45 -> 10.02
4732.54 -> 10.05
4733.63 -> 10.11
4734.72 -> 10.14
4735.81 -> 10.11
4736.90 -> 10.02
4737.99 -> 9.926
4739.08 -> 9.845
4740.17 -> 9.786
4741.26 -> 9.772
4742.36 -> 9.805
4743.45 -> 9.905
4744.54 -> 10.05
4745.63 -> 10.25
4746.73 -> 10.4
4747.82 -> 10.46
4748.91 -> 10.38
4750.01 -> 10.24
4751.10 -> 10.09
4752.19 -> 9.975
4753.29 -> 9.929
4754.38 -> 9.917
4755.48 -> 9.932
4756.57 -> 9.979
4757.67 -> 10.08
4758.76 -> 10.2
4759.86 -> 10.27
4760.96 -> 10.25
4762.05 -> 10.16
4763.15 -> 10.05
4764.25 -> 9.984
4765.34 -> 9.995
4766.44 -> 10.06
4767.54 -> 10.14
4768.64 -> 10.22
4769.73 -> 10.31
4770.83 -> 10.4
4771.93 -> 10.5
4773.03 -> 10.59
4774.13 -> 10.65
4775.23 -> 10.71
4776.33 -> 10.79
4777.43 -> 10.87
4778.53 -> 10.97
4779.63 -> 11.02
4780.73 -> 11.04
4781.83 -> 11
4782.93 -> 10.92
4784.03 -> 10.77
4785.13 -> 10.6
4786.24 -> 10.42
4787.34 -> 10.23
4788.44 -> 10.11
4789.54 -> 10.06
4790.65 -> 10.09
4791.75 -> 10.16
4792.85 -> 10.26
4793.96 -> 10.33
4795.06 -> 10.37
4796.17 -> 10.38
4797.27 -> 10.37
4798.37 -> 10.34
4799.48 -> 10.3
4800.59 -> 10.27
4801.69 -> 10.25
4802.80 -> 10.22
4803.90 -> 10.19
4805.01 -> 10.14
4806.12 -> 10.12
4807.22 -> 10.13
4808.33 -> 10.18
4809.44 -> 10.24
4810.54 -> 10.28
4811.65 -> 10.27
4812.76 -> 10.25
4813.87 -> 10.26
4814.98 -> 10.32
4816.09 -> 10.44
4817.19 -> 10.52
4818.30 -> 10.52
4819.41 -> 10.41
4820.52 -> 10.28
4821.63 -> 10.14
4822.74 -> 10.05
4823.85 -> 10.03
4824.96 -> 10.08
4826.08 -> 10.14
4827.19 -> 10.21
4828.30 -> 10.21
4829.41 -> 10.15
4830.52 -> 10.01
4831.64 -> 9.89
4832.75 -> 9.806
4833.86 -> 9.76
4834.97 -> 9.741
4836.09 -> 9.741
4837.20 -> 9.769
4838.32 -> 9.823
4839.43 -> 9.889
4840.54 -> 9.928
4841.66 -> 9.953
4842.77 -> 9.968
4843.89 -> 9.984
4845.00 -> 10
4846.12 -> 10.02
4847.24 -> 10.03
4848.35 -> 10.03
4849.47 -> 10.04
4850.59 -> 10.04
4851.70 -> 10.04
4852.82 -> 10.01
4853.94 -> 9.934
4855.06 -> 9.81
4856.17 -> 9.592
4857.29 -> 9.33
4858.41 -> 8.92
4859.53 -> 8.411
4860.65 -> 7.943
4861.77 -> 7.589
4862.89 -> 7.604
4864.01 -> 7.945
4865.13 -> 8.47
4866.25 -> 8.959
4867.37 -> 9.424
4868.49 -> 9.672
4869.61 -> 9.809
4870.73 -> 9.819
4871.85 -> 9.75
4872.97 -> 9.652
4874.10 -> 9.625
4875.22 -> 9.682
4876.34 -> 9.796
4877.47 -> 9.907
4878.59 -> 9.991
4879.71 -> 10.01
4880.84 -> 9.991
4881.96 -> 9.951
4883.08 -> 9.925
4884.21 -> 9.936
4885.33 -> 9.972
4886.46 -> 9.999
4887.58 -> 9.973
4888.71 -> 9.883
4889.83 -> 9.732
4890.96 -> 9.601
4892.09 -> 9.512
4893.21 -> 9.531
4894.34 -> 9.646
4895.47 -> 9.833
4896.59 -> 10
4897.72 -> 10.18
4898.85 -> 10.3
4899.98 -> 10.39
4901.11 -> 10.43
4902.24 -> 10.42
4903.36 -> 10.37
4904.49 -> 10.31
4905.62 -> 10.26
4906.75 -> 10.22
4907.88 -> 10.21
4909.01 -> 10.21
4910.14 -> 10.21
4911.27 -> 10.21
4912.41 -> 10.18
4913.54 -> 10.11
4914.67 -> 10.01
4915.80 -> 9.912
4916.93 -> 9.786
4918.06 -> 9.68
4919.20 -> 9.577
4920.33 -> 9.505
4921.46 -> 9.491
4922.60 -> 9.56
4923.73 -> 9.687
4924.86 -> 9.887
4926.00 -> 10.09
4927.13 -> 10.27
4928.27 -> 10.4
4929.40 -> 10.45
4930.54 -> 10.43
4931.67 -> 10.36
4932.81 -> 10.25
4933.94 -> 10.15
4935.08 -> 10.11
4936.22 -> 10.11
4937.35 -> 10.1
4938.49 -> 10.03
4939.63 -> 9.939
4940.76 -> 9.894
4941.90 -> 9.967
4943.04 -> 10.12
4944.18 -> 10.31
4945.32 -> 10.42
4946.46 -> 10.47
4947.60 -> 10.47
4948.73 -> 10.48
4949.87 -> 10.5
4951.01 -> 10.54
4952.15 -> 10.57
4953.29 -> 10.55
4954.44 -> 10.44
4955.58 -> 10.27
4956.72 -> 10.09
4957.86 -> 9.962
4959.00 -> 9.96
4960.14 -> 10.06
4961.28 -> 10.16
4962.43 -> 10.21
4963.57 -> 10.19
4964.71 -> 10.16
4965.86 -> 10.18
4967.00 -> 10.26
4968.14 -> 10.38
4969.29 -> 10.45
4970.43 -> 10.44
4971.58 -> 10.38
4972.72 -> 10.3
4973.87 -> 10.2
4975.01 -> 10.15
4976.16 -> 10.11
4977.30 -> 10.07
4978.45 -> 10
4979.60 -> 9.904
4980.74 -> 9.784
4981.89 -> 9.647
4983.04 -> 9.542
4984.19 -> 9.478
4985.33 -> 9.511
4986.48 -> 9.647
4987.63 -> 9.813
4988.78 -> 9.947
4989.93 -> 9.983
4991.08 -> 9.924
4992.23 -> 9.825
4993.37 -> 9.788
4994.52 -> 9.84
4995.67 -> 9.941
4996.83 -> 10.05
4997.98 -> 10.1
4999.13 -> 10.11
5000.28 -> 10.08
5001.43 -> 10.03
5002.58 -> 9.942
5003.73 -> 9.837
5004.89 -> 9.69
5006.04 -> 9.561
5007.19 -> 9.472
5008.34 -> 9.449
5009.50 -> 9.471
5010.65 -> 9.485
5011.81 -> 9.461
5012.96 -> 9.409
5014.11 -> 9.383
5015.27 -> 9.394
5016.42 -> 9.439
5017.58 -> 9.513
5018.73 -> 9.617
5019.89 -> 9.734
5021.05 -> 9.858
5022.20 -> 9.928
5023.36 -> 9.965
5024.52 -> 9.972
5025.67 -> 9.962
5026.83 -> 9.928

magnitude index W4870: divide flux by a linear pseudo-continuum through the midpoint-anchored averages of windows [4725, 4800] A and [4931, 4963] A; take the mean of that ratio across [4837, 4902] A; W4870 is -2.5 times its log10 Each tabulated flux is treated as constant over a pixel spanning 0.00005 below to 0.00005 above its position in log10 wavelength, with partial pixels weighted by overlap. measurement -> 0.066 mag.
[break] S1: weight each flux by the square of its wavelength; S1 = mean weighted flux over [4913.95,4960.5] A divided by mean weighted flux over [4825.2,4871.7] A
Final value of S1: 1.10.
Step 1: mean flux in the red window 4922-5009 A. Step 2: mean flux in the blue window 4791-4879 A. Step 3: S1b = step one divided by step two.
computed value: 1.02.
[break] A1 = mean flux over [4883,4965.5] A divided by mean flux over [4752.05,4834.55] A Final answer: 1.0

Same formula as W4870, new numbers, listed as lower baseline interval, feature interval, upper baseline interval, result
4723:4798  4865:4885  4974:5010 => 0.04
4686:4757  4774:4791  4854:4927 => -0.07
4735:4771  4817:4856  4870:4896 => -0.01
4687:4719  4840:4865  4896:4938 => 0.08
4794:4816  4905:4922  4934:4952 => 0.03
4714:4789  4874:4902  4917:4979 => 0.03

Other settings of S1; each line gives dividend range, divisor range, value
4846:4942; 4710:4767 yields 1.02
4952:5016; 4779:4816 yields 1.04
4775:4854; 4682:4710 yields 1.07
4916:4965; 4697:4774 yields 1.08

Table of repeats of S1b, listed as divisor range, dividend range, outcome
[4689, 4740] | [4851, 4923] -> 0.95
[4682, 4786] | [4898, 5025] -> 0.98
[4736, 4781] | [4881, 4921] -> 0.98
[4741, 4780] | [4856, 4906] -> 0.94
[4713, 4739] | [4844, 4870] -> 0.90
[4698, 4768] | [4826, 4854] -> 0.98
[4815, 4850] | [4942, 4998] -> 1.01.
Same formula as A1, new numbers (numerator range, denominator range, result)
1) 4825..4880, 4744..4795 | 0.93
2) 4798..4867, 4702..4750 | 0.96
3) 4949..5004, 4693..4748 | 0.99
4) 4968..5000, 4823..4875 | 1.04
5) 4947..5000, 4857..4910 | 1.05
